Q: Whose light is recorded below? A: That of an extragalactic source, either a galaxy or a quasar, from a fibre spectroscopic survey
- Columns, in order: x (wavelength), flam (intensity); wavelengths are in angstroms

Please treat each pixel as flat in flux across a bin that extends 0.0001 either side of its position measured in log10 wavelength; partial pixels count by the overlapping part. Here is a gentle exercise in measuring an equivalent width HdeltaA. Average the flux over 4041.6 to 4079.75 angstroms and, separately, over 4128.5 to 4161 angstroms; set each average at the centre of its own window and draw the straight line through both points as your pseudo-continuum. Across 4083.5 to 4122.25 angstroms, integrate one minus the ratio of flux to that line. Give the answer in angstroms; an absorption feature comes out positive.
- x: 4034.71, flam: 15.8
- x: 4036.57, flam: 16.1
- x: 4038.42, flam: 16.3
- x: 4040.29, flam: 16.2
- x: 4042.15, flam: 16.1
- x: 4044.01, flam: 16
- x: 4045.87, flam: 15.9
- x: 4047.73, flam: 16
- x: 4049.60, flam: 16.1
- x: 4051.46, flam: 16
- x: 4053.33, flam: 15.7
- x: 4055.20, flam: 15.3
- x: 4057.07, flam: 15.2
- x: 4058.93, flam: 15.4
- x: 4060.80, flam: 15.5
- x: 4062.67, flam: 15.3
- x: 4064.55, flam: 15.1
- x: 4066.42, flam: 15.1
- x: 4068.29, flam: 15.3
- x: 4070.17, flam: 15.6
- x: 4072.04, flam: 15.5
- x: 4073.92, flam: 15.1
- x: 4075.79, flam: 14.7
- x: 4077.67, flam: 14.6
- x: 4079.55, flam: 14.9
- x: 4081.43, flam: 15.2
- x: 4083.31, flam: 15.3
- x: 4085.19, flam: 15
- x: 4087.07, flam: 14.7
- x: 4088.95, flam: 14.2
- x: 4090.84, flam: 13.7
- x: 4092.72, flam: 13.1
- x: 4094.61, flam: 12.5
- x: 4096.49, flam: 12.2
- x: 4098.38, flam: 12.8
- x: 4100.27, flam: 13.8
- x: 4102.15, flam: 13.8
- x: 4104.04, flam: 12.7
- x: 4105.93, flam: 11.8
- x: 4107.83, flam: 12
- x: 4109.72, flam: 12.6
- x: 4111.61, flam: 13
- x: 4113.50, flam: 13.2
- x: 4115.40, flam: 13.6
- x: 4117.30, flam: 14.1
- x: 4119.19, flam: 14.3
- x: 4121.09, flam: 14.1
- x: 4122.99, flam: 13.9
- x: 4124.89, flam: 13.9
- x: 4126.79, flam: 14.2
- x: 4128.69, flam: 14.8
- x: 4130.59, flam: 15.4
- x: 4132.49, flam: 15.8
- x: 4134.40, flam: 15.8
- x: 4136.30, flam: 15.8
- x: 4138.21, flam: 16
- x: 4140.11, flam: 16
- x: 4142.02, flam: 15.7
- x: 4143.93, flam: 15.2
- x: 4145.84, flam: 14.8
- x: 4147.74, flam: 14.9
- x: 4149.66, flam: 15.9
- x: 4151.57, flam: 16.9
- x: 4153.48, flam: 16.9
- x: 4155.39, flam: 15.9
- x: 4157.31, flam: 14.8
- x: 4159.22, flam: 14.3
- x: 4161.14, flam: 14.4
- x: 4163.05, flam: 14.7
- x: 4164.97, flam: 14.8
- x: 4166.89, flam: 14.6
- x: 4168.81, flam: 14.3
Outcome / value 5.3 angstroms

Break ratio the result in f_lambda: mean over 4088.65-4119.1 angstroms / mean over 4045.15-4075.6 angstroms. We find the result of 0.84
